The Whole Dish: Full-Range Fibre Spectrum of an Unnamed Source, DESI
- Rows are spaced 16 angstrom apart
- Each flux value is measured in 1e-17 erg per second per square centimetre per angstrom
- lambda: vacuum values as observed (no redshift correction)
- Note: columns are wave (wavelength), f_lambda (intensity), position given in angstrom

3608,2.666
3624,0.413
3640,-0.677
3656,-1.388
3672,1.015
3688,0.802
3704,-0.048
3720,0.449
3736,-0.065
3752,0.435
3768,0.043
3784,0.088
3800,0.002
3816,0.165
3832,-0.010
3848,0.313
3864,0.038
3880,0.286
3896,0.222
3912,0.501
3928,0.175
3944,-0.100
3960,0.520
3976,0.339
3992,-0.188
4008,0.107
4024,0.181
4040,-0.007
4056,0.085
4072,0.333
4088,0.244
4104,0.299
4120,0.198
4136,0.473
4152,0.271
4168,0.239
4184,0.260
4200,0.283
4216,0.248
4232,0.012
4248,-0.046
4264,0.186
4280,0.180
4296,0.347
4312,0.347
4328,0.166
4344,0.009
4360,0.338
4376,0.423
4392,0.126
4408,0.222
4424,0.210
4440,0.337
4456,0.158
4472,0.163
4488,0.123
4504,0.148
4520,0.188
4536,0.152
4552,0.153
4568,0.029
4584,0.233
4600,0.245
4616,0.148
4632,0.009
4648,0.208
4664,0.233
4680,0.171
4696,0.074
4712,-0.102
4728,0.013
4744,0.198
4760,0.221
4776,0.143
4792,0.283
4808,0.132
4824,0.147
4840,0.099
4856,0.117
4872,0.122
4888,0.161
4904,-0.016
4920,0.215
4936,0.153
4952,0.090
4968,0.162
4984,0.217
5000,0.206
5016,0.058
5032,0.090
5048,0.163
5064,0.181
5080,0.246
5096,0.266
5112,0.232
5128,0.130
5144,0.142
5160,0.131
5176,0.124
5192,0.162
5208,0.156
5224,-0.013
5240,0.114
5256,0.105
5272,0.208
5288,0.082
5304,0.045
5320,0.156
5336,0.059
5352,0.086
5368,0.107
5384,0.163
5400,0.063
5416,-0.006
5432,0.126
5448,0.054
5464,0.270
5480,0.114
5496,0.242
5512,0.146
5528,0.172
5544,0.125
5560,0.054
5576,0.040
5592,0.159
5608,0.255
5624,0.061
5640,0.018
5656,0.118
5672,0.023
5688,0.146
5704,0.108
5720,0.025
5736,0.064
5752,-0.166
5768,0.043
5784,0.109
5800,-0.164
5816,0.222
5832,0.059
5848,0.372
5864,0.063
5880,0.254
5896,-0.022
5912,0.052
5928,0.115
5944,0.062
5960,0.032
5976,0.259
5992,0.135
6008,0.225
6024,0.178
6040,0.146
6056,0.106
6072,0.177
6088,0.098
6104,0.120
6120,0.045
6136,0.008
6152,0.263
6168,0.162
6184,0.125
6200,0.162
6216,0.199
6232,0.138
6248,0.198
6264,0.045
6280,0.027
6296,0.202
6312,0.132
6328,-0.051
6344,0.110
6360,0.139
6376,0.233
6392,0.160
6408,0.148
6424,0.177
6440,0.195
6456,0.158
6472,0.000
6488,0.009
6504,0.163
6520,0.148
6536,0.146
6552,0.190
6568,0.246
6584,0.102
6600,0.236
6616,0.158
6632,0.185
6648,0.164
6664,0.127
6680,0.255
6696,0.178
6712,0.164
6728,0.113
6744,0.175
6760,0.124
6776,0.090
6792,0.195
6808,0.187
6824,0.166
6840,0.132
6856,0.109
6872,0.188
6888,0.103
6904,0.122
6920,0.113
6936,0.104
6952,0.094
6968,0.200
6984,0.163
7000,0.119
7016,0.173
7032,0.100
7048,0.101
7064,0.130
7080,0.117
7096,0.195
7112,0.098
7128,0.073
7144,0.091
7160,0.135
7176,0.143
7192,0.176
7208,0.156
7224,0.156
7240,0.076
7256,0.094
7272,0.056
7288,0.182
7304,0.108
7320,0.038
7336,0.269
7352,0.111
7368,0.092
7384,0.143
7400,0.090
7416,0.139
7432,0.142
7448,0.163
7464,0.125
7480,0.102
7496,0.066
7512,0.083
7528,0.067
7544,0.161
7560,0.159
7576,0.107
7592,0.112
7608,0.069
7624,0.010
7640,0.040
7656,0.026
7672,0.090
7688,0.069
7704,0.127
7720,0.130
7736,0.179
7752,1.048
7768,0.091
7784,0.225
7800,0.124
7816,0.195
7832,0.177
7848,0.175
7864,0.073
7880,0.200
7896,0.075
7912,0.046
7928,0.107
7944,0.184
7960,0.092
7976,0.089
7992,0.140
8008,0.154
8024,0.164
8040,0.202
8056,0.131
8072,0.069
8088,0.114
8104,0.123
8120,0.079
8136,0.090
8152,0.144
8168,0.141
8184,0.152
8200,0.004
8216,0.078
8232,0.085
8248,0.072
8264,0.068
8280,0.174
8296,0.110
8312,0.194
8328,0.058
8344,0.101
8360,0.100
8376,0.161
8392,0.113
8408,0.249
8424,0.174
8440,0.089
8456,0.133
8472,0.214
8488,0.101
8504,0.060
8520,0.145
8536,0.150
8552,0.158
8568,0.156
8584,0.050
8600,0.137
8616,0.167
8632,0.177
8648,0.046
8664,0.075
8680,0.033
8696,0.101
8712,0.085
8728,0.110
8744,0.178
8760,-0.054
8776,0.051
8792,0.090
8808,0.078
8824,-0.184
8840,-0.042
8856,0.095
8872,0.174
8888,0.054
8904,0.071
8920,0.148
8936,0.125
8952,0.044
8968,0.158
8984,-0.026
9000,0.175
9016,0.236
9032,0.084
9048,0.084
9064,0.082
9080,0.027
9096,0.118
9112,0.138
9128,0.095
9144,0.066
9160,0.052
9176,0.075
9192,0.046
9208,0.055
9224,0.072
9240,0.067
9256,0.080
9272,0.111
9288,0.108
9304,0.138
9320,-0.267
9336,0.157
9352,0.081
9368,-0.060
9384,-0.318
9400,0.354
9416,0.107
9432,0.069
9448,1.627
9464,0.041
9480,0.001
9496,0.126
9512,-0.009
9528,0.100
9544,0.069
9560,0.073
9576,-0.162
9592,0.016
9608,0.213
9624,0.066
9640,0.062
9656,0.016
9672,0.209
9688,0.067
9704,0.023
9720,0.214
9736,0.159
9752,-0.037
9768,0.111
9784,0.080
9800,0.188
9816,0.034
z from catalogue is 1.08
